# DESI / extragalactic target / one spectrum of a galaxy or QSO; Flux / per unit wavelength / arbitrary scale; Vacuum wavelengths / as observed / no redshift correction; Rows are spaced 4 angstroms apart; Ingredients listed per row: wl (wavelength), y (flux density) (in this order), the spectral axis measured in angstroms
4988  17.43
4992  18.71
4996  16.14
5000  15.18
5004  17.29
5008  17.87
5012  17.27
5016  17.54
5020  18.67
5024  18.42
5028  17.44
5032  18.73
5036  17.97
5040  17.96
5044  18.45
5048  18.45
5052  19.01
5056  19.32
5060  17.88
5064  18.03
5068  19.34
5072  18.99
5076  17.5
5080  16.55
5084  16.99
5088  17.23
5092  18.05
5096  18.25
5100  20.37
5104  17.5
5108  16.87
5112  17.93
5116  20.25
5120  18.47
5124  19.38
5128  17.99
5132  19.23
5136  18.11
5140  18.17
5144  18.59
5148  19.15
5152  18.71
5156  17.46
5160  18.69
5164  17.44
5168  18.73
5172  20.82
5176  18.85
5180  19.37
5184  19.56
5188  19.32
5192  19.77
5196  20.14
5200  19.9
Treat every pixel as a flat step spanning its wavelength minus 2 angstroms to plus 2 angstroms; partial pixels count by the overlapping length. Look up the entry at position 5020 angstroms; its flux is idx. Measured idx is 18.67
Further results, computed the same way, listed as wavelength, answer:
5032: 18.73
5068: 19.34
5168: 18.73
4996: 16.14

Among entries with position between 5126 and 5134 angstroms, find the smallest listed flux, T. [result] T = 17.99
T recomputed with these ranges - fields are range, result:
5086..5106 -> 17.23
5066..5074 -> 18.99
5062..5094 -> 16.55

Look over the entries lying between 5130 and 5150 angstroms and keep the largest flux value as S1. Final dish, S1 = 19.23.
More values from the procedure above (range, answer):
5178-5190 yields 19.56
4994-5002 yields 16.14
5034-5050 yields 18.45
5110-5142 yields 20.25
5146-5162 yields 19.15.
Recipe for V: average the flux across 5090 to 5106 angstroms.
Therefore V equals 18.5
